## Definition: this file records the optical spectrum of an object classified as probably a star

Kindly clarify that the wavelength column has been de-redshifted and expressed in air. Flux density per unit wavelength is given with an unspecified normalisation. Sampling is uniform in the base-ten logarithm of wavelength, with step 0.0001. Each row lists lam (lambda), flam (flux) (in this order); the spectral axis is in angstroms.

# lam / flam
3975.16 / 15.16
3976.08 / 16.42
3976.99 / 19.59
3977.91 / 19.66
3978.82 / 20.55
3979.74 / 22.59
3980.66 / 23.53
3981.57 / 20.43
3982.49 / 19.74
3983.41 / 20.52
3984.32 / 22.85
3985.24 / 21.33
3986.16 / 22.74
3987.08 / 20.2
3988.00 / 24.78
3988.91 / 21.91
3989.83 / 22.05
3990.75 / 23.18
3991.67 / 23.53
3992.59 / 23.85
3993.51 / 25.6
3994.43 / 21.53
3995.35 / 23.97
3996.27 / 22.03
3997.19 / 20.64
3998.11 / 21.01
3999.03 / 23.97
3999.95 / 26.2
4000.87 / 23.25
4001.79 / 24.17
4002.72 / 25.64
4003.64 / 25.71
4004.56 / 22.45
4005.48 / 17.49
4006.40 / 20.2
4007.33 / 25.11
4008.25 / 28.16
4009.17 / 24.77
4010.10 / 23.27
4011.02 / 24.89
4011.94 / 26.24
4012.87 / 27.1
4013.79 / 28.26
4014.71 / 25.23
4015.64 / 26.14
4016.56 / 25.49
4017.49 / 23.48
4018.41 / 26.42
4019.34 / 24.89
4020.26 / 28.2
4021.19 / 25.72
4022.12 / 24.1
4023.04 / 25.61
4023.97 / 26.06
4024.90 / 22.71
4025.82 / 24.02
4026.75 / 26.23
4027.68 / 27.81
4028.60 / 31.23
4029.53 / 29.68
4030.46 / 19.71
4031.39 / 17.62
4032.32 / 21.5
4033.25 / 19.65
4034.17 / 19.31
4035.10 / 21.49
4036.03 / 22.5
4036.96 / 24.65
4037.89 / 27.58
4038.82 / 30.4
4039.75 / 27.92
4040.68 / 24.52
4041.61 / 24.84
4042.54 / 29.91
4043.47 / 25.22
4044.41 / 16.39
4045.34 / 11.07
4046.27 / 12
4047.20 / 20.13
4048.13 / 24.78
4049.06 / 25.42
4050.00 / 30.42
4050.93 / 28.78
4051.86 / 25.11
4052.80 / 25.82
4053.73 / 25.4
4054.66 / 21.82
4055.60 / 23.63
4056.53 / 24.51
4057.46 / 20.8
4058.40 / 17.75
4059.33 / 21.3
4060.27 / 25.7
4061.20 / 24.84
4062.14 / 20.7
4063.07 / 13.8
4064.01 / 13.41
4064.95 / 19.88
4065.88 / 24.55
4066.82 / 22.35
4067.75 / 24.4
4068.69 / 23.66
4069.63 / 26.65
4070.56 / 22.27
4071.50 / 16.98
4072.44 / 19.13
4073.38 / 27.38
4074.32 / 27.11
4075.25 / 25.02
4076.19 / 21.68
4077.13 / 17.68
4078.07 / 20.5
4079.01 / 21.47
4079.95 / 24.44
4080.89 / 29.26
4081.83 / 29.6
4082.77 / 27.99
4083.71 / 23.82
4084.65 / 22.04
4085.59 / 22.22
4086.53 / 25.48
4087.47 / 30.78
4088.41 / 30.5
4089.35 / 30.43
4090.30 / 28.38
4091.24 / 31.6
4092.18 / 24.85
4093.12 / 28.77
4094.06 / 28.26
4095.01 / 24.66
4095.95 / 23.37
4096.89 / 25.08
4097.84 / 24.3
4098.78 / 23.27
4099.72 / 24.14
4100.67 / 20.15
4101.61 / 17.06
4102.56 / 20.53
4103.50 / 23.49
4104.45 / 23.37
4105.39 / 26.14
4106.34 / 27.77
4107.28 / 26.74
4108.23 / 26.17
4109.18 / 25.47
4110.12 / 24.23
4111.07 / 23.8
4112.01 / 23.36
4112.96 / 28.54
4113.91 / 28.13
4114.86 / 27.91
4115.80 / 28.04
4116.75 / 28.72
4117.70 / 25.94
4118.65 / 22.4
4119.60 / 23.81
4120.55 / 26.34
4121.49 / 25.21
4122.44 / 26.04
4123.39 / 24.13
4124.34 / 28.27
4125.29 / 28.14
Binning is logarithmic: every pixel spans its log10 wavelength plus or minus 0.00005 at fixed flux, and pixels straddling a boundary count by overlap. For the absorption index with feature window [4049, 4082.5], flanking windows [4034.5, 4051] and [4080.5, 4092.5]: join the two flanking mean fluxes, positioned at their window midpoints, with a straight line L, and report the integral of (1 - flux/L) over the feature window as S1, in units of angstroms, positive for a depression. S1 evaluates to 3.2 angstroms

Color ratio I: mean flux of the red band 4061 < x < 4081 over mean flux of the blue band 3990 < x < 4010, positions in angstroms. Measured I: 0.94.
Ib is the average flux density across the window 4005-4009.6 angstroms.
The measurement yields 23.1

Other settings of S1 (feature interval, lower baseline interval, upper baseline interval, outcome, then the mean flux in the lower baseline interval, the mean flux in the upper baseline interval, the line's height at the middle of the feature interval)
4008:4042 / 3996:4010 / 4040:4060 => -2.7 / 23.4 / 22.9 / 23.2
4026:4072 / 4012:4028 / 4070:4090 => 4.0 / 25.7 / 24.6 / 25.2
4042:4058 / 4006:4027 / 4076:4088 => 1.2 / 25.3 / 24.5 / 24.9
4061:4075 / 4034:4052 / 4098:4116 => 1.3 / 23.7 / 24.6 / 24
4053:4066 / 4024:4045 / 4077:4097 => 2.0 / 24.3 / 26.1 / 25.2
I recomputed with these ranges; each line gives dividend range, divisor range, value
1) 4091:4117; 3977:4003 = 1.12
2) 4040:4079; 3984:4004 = 0.97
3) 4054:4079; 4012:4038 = 0.88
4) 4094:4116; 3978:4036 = 1.04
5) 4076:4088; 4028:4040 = 1.02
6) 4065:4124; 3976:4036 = 1.06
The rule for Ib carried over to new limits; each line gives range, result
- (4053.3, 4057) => 23.9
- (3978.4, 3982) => 21.8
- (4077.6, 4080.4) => 22.1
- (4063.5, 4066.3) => 19.1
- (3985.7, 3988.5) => 22.6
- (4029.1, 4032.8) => 22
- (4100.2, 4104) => 20.3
